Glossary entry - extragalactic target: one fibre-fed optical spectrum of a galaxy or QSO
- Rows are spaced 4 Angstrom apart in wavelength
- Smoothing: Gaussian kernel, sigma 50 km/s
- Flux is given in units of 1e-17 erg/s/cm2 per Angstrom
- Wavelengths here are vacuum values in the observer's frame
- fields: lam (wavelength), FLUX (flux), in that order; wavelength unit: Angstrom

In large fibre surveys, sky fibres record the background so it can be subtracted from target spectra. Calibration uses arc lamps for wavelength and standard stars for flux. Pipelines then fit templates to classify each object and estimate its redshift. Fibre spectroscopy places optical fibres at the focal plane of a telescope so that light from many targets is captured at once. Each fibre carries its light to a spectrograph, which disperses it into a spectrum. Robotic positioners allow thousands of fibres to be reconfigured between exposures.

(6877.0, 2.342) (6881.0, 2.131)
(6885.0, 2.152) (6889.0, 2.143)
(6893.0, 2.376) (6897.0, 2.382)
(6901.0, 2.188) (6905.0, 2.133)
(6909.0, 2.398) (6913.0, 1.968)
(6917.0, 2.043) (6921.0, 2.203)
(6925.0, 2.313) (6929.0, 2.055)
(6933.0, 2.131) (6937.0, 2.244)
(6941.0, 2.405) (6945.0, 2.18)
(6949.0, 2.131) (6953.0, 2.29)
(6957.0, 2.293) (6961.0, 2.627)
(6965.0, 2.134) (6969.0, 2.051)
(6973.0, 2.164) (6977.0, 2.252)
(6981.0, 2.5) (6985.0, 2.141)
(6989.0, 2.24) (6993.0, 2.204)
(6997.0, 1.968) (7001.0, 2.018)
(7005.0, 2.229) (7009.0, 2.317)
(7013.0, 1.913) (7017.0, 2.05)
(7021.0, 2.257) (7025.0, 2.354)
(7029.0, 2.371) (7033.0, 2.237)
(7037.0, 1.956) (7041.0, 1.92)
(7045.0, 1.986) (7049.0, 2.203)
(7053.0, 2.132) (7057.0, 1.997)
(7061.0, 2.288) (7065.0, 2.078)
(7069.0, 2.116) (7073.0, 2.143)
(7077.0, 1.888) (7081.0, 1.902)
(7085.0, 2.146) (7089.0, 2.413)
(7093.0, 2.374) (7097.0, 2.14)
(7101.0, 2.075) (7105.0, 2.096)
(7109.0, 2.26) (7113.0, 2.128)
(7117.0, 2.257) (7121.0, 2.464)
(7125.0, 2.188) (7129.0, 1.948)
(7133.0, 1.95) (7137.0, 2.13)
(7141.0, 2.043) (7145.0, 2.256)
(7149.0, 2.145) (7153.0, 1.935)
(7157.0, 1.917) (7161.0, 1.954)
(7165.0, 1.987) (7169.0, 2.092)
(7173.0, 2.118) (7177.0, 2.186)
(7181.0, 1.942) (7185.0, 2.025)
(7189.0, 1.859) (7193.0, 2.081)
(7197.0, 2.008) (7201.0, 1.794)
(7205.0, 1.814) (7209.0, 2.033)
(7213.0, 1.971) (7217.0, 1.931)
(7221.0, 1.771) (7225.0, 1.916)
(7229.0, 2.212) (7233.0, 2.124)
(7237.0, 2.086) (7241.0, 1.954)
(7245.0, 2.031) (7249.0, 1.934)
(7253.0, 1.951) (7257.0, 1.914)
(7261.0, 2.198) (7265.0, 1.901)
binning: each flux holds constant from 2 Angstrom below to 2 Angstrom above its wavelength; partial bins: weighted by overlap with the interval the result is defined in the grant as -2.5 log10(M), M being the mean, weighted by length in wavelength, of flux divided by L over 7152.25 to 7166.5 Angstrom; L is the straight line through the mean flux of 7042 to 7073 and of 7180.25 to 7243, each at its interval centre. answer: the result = 0.04 mag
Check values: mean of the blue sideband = 2.11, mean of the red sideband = 1.97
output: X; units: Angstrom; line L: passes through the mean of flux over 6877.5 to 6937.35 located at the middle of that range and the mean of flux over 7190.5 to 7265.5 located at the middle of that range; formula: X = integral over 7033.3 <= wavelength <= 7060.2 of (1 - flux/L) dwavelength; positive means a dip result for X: 0.6 Angstrom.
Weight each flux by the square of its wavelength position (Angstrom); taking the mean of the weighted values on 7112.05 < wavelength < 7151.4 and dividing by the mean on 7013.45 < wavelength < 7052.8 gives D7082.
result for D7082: 1.0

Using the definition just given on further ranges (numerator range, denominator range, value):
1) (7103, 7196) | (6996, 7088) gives 1.02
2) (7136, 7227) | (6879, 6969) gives 0.97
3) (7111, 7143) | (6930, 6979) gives 1.00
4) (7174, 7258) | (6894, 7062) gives 0.97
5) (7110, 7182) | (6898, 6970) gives 1.00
